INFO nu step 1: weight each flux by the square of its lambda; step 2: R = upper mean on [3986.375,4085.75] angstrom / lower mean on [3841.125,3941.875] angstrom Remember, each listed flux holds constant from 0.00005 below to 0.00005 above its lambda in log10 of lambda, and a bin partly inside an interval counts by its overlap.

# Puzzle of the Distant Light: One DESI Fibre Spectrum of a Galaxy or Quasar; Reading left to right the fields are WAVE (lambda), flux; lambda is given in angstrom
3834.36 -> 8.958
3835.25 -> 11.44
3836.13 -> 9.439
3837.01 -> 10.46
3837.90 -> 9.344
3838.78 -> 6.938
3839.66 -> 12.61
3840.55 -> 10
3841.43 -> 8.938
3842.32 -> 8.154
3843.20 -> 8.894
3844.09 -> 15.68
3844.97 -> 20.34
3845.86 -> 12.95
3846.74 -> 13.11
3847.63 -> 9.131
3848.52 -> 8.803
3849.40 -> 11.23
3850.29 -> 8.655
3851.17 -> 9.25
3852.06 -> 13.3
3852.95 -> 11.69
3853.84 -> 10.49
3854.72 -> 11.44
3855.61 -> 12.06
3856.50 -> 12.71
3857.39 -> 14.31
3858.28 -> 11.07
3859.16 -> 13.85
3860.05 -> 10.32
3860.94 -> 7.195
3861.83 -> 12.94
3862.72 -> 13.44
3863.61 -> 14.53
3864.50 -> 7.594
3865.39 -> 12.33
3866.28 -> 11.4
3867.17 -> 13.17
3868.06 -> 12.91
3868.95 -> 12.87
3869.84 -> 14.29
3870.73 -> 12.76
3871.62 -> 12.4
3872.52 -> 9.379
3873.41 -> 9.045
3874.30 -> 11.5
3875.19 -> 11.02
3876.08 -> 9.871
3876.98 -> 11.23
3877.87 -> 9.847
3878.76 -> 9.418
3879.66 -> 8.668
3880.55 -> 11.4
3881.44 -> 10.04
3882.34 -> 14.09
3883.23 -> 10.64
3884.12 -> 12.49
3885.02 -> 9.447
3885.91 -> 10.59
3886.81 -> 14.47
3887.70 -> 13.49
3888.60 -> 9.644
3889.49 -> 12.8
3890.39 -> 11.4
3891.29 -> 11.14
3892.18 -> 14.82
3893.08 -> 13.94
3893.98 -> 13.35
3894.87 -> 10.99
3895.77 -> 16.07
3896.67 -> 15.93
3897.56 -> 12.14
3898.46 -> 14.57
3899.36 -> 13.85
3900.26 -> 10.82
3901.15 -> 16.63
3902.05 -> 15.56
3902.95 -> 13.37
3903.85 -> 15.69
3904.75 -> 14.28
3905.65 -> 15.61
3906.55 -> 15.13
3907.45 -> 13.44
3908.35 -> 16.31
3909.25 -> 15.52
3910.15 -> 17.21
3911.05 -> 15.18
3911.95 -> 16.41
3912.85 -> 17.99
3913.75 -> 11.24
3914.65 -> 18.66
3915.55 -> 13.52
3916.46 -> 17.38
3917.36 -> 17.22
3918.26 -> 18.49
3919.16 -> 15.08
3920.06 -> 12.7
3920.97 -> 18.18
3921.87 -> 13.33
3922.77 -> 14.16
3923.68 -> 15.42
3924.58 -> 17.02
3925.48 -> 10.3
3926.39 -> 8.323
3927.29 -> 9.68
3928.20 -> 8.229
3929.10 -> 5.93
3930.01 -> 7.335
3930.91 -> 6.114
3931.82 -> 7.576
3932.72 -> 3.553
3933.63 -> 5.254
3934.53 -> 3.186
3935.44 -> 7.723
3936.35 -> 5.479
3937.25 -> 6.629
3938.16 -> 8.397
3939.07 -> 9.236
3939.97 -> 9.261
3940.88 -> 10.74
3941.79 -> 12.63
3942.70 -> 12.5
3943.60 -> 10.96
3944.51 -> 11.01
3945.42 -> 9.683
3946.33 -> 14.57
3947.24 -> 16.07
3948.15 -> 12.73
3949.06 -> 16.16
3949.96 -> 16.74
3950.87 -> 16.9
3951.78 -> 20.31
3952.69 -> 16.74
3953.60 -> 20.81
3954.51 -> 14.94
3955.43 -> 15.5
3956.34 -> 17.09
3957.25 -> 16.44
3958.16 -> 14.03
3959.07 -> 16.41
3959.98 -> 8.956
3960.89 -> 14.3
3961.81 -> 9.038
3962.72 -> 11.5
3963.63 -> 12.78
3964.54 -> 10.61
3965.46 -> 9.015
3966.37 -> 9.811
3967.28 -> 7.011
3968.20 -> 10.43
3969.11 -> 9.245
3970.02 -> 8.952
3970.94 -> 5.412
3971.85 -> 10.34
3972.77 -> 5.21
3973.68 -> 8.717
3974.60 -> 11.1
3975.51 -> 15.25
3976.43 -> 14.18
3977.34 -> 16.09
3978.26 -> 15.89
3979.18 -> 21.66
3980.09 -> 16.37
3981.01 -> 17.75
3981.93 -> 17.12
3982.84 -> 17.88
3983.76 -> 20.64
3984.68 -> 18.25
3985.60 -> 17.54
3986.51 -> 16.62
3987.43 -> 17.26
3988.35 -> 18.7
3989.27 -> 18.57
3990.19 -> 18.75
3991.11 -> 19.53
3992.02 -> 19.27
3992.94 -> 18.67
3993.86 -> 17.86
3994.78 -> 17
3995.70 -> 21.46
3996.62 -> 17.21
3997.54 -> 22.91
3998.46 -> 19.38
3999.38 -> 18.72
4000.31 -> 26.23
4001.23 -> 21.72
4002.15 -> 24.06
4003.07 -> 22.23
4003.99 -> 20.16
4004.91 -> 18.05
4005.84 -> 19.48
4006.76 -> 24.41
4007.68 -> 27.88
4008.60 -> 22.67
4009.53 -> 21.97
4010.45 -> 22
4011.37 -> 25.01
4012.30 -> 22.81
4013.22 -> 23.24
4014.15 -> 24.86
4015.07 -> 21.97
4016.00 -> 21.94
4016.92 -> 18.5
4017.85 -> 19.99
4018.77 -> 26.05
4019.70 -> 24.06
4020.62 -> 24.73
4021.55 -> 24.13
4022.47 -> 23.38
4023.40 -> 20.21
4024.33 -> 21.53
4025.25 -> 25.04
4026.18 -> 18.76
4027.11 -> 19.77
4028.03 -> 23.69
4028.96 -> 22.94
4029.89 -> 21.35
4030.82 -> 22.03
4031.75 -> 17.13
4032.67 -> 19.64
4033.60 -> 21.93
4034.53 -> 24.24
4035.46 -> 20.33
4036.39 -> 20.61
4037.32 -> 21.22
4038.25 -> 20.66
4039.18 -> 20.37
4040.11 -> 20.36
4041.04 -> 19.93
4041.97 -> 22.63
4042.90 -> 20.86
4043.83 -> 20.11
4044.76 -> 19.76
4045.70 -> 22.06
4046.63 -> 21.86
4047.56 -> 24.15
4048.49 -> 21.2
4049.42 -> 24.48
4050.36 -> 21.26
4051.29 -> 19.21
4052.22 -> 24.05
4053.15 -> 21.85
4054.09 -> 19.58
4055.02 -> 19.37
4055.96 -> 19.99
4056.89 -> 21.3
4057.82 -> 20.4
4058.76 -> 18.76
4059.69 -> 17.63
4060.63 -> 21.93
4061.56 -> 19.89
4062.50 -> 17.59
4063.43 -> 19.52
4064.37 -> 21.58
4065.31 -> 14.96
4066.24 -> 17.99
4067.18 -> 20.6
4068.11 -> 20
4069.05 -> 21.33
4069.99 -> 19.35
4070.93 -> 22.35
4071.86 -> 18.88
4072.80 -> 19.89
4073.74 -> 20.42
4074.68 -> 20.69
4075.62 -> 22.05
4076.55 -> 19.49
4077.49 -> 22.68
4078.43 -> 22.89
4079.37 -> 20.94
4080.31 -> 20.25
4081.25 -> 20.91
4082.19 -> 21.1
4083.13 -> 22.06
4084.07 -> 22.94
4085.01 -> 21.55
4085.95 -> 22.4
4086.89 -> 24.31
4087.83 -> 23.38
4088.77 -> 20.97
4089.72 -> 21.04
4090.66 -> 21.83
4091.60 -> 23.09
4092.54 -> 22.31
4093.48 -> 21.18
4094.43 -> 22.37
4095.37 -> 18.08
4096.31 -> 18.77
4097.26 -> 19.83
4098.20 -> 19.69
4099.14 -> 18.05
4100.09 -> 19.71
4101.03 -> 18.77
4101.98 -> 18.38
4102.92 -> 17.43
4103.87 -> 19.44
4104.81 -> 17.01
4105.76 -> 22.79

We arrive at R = 1.88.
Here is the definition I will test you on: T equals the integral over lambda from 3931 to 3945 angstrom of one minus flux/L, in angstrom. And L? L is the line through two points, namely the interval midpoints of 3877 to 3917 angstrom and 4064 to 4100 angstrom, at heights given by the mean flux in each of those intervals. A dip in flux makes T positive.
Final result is 6.4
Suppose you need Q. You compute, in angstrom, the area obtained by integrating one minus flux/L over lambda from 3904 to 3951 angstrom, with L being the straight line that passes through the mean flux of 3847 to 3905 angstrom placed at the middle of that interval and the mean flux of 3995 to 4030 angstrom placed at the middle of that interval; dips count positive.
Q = 9.9 angstrom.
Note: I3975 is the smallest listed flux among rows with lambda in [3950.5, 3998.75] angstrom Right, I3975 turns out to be 5.21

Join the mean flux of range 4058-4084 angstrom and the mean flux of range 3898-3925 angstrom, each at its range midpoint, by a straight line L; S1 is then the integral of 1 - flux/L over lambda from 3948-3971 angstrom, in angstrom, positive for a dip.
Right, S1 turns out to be 4.8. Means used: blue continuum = 15.3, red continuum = 20.3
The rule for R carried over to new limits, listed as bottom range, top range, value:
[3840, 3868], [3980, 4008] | 1.83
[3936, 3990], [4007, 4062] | 1.66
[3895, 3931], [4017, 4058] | 1.63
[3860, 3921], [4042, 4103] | 1.72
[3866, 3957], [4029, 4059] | 1.78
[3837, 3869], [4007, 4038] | 2.12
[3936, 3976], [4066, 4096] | 1.88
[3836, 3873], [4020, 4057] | 2.05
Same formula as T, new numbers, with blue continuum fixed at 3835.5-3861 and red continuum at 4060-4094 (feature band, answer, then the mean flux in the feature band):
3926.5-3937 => 5.9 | 6.44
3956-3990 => 5.8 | 13.7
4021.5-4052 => -3.5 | 21.4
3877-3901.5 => 1.3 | 12.3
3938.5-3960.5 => 1.9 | 14.2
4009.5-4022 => -3.2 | 23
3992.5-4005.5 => -2.1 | 20.4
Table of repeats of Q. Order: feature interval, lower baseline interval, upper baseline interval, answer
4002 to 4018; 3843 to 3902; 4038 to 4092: -3.4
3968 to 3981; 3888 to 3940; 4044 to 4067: 3.0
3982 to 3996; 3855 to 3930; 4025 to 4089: -0.7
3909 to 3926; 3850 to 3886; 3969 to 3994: -3.0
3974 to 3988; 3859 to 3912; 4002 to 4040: 1.8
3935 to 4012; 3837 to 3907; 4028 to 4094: 6.4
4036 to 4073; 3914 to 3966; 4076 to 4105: -3.5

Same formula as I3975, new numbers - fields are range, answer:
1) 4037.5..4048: 19.76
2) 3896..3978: 3.186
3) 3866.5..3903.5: 8.668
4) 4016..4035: 17.13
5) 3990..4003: 17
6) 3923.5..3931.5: 5.93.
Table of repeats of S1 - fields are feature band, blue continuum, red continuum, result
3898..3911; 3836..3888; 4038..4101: -1.5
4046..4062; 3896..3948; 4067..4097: -1.1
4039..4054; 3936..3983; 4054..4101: -2.4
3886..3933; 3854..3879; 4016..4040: 2.5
